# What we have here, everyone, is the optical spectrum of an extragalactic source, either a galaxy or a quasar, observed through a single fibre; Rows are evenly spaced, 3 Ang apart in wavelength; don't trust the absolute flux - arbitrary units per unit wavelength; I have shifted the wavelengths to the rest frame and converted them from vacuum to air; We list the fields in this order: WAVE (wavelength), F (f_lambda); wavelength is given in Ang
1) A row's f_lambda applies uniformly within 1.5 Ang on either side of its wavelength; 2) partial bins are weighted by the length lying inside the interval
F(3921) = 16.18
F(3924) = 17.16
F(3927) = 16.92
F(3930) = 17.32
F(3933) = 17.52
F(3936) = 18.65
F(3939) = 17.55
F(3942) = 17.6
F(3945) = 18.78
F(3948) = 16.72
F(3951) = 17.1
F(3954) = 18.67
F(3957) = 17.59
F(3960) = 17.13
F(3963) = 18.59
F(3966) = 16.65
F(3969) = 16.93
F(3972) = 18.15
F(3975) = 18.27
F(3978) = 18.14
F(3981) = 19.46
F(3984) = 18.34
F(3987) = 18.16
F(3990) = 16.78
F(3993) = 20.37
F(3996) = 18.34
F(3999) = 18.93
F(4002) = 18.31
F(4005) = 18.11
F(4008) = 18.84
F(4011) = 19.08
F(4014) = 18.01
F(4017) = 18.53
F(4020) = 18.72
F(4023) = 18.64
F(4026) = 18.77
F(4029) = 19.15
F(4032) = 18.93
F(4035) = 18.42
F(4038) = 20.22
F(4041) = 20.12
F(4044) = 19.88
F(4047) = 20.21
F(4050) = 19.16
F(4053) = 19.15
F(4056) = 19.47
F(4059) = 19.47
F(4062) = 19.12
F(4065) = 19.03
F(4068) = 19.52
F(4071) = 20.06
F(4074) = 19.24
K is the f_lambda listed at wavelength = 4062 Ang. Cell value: 19.12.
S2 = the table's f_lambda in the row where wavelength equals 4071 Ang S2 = 20.06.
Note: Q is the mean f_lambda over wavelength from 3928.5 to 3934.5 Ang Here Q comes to 17.4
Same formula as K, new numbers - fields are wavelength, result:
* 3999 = 18.93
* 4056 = 19.47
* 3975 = 18.27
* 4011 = 19.08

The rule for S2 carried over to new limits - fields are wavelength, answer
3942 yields 17.6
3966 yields 16.65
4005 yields 18.11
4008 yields 18.84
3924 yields 17.16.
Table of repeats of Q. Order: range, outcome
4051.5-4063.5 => 19.3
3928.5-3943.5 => 17.7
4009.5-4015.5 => 18.5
